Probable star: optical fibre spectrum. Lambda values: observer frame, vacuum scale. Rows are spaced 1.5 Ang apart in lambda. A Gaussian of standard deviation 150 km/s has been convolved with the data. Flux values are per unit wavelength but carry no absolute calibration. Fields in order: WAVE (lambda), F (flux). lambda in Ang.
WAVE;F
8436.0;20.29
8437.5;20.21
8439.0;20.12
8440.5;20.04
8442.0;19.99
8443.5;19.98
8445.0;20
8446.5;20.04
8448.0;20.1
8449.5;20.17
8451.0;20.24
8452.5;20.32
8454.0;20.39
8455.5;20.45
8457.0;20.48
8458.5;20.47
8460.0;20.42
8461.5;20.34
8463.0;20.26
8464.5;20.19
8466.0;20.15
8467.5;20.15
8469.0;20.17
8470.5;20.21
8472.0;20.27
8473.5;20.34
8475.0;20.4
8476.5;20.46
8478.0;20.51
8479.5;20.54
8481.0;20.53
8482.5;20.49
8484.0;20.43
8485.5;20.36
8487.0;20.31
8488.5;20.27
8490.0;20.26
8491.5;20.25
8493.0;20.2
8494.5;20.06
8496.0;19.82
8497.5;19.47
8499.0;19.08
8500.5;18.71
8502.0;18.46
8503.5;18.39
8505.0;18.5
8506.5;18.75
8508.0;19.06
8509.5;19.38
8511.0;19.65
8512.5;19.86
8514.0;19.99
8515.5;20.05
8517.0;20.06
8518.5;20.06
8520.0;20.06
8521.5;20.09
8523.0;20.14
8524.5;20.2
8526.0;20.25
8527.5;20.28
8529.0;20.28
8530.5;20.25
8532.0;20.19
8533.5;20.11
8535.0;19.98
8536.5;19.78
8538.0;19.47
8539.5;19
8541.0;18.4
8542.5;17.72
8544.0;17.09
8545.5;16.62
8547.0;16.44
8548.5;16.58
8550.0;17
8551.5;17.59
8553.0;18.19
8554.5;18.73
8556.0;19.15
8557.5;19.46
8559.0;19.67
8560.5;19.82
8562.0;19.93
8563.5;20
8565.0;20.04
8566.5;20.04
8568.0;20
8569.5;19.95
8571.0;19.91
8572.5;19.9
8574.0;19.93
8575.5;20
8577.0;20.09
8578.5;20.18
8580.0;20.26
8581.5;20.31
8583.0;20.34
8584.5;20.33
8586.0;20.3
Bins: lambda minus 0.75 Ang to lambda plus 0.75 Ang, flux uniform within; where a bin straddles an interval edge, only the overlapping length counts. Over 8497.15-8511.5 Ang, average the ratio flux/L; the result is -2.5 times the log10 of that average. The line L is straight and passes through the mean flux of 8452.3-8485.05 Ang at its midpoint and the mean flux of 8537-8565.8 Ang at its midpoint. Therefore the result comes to 0.036 mag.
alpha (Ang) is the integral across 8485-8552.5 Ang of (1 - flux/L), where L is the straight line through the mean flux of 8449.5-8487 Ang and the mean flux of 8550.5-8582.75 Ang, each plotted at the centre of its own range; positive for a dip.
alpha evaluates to 2.4 Ang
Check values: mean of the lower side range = 20.4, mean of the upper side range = 19.7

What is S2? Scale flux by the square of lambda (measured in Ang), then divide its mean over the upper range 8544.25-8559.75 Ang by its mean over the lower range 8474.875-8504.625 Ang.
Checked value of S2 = 0.91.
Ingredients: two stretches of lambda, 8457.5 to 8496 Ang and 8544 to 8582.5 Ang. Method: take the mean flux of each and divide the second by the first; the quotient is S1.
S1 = 0.9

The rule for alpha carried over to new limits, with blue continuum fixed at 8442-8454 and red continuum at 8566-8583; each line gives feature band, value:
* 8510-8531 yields 0.02 Ang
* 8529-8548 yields 1.23 Ang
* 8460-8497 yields -0.32 Ang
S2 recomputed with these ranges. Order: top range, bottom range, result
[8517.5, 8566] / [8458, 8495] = 0.96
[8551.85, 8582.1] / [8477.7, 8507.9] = 1.02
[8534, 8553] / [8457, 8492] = 0.90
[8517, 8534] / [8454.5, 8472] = 1.01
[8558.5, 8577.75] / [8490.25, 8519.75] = 1.04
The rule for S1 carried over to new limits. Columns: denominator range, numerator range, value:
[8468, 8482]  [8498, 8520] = 0.95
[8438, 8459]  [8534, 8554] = 0.89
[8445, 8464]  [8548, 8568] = 0.94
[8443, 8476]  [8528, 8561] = 0.92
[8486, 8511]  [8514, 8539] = 1.03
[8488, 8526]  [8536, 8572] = 0.96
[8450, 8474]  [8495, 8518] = 0.95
